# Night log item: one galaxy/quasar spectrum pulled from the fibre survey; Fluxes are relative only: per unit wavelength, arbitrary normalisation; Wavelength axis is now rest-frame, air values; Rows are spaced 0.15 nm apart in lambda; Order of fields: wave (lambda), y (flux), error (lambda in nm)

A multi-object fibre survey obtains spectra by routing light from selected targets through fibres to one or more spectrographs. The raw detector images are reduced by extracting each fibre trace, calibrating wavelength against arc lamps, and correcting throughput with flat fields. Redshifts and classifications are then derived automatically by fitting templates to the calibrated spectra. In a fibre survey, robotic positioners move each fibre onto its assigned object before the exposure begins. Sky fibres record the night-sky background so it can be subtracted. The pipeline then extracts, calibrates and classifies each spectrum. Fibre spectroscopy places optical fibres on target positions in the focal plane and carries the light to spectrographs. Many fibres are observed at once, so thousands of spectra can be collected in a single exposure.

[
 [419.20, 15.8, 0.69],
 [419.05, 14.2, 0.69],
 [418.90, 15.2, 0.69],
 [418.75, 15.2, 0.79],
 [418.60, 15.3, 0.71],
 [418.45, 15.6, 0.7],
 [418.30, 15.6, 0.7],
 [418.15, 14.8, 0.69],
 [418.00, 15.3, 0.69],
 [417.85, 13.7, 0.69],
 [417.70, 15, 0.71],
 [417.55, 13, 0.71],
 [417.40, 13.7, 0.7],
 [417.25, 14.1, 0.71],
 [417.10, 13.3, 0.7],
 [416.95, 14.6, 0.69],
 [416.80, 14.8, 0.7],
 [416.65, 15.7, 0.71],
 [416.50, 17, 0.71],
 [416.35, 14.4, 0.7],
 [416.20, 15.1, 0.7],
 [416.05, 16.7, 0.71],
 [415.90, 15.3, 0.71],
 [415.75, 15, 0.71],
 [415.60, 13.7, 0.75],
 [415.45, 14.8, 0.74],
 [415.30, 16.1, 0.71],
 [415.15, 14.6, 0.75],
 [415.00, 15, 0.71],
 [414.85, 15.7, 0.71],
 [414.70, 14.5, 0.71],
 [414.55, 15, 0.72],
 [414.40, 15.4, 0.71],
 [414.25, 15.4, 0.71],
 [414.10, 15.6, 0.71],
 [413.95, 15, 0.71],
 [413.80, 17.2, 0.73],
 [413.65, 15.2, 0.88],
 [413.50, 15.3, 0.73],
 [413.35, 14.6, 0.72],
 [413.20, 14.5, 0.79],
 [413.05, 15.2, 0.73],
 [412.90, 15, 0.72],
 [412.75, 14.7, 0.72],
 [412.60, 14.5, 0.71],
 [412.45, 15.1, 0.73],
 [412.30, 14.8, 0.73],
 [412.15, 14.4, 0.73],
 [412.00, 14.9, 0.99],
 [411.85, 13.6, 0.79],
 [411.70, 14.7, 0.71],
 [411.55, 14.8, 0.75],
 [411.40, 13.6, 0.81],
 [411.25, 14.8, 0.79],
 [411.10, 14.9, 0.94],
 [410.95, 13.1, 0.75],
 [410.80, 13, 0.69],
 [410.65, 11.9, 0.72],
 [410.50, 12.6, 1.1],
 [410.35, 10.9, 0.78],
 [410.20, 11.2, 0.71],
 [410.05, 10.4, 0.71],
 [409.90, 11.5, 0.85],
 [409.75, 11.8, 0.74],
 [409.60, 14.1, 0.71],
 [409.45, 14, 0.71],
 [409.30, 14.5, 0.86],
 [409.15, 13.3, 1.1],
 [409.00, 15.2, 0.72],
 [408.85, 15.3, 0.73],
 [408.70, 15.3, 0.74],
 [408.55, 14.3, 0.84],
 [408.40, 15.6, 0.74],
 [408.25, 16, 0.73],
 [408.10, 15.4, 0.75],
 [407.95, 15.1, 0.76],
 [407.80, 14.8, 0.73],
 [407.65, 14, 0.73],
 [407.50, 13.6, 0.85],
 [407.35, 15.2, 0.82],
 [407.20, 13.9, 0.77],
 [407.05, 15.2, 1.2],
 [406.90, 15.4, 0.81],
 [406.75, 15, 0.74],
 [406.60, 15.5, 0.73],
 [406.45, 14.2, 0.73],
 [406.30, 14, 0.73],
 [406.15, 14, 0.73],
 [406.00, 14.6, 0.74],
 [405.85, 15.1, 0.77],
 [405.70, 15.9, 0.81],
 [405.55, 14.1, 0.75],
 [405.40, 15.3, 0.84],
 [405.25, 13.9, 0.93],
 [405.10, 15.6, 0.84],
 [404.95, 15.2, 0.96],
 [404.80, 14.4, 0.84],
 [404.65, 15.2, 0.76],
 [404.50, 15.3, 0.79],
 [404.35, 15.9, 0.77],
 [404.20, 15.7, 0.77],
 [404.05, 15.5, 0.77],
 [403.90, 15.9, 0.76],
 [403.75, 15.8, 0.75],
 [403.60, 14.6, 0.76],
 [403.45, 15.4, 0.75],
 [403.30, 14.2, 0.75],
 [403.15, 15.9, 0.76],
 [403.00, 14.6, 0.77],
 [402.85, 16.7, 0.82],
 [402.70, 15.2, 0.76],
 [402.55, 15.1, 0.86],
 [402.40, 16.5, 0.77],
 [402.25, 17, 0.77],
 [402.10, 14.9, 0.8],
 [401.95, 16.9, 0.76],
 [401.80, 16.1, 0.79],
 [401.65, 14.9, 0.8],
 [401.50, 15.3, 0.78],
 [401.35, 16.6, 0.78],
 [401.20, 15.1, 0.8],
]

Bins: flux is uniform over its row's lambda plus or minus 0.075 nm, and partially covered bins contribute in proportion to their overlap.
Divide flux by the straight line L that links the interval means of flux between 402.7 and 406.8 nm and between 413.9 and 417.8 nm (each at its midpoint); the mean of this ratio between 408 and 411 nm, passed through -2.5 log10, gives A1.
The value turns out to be 0.12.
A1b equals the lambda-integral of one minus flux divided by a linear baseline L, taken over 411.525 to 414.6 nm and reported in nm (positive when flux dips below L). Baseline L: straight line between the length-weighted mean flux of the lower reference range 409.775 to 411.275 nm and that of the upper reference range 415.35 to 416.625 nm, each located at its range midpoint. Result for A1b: -0.29 nm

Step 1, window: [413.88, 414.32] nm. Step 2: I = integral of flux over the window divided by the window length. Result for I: 15.3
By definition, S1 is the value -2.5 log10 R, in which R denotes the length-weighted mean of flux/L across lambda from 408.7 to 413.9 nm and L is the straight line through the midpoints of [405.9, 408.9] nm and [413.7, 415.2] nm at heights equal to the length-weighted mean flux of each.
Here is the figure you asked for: 0.085 mag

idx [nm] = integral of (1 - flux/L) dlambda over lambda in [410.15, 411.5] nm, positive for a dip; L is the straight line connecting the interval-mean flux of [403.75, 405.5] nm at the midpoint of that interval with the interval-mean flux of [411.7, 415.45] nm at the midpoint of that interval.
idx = 0.19 nm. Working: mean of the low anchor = 15.3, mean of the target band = 13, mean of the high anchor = 15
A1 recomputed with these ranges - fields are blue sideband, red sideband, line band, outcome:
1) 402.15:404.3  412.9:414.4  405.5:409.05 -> 0.04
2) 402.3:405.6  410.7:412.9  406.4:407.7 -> 0.02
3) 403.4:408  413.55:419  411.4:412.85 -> 0.03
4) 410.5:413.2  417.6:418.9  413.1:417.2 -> -0.04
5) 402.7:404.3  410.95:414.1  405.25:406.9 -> 0.04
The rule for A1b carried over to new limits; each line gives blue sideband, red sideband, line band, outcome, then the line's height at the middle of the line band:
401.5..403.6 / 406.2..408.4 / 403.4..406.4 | 0.03 nm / 15.2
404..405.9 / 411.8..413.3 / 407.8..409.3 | -0.01 nm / 14.9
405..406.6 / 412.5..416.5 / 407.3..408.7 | -0.01 nm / 14.8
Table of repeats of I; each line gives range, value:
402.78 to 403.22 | 15.7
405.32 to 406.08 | 15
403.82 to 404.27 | 15.7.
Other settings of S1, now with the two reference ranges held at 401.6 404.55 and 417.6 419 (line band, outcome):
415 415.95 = 0.02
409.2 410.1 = 0.20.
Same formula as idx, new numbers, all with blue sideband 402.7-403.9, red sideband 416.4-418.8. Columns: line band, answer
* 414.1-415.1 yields -0.019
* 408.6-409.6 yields 0.037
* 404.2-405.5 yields 0.014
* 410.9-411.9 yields 0.051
